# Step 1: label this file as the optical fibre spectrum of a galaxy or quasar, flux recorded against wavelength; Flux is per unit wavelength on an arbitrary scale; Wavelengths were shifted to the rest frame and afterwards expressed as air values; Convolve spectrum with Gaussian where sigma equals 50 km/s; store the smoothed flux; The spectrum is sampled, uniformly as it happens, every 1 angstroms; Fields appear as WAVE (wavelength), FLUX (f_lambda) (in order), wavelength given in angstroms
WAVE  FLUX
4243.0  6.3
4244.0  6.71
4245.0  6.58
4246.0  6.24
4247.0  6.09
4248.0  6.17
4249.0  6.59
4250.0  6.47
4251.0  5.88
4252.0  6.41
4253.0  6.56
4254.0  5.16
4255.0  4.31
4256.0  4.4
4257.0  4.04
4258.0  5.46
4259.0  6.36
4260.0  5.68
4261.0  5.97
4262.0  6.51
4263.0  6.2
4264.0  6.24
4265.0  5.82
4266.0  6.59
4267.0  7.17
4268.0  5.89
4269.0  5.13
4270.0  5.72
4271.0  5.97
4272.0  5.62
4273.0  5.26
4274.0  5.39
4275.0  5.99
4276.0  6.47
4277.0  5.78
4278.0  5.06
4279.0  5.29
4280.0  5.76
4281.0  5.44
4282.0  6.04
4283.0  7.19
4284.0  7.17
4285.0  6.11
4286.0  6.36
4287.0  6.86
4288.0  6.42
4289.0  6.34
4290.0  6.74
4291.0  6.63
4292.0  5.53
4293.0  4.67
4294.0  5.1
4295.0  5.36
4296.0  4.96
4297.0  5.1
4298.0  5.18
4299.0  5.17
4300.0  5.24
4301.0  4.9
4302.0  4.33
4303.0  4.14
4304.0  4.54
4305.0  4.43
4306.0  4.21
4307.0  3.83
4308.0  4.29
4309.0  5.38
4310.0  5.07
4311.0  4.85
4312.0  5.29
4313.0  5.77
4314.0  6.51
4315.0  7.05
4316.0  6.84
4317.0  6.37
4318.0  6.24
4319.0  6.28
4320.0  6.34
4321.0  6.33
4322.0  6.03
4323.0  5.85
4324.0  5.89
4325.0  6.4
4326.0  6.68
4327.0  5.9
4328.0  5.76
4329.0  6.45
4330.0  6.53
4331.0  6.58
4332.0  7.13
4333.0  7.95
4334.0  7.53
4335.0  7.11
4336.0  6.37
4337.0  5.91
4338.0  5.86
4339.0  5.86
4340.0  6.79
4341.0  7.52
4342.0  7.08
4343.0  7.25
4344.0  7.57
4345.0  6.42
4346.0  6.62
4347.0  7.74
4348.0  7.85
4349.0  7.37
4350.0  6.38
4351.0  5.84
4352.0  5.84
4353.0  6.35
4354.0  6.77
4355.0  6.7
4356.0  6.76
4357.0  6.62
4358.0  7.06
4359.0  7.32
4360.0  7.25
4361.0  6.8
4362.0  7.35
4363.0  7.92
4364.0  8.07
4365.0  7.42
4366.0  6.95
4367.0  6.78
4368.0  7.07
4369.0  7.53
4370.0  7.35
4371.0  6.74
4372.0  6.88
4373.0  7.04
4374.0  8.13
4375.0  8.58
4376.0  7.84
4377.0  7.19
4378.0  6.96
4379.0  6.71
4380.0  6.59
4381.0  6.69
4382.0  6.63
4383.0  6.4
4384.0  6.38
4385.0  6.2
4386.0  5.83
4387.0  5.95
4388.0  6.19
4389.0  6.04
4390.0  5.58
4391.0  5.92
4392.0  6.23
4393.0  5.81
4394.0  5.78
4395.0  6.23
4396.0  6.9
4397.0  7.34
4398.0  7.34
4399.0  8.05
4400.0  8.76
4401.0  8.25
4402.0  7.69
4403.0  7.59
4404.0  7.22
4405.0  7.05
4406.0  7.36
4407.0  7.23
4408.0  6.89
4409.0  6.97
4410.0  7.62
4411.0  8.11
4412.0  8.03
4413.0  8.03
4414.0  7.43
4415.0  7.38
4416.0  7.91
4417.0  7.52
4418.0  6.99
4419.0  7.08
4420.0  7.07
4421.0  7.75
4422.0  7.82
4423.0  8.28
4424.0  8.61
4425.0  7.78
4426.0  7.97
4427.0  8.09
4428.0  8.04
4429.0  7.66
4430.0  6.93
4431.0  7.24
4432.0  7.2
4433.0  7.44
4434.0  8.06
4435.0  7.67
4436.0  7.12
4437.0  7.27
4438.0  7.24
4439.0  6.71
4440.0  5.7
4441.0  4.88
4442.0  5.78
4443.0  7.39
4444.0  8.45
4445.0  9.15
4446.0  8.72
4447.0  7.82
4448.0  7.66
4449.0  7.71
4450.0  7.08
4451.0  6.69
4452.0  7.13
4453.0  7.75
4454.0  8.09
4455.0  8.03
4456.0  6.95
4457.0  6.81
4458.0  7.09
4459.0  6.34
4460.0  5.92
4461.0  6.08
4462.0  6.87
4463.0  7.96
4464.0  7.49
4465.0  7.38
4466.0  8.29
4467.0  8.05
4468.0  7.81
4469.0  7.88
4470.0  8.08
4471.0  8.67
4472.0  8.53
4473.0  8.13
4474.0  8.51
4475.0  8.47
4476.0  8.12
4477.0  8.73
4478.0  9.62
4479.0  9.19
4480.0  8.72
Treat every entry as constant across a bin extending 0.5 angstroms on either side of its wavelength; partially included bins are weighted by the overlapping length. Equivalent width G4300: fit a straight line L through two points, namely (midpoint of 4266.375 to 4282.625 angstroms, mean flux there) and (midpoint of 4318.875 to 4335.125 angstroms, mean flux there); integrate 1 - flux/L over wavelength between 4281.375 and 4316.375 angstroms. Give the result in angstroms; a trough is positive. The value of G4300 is 3.3 angstroms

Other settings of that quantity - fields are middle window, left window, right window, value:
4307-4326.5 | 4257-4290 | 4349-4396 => 1.32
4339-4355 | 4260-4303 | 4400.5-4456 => -0.73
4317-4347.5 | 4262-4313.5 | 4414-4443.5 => -2.29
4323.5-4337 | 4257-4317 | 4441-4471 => -1.09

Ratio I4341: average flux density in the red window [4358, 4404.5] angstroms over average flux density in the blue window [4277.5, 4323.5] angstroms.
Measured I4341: 1.24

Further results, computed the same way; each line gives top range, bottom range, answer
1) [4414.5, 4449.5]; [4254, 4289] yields 1.28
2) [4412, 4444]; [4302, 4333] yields 1.28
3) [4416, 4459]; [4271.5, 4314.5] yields 1.36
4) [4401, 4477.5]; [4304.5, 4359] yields 1.19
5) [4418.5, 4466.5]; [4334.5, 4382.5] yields 1.06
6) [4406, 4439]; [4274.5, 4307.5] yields 1.37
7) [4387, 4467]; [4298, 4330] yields 1.31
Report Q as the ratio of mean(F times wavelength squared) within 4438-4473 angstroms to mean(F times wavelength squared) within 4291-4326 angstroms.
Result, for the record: 1.45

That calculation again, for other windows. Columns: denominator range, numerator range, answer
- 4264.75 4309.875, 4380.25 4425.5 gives 1.35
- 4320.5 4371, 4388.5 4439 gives 1.11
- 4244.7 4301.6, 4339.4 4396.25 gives 1.22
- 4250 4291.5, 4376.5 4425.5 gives 1.27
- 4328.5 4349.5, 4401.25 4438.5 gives 1.13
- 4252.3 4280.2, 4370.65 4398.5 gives 1.23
